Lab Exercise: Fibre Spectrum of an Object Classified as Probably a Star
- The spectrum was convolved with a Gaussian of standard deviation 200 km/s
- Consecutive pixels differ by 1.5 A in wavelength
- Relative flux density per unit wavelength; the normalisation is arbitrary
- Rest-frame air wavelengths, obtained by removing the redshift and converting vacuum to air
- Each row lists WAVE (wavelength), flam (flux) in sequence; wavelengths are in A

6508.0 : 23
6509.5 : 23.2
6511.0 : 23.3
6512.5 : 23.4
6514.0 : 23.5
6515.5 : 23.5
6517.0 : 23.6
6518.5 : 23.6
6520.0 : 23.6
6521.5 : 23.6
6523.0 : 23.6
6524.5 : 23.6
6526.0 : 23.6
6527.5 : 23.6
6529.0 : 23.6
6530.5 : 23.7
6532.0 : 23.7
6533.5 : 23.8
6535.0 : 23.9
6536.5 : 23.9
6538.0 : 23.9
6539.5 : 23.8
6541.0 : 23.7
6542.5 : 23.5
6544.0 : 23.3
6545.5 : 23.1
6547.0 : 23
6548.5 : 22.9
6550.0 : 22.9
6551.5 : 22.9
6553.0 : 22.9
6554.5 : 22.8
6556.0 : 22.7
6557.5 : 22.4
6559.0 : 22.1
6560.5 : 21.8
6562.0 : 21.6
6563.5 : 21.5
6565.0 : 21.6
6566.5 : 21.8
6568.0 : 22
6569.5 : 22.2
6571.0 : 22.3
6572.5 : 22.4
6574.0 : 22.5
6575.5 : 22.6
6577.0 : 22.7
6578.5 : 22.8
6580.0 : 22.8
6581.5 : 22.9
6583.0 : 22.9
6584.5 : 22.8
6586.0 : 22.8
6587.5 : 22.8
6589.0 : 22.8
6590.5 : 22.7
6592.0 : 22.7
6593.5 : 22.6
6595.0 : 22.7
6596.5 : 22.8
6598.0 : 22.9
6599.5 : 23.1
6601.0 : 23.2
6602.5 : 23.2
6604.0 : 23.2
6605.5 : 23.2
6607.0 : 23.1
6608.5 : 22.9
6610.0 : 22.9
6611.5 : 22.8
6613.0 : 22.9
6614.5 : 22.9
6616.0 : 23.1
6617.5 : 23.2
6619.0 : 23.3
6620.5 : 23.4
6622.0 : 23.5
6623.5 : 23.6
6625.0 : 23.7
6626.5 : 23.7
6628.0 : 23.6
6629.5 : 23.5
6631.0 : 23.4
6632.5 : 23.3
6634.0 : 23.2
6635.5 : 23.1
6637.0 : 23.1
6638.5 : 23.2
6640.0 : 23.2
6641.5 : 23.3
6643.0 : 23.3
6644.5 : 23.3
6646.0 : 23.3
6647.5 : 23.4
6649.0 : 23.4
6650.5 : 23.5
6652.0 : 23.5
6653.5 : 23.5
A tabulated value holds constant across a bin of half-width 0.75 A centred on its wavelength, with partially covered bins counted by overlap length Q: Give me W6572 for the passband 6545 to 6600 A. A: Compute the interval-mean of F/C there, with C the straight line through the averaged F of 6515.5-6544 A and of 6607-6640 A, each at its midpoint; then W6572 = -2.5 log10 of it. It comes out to 0.04 mag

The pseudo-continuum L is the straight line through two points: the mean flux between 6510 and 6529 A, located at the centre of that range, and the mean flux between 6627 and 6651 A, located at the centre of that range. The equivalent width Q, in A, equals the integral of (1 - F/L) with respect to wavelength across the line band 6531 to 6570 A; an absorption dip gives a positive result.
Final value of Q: 1.1 A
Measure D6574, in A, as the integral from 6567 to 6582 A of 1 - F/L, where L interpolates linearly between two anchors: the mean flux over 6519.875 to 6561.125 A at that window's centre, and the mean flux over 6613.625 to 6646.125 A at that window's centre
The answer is 0.5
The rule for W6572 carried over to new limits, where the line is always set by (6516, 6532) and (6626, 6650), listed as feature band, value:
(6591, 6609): 0.022 mag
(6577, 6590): 0.030 mag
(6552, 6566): 0.065 mag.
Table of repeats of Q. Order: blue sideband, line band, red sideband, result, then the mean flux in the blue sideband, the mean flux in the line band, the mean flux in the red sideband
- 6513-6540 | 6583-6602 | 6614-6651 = 0.51 A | 23.7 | 22.8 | 23.3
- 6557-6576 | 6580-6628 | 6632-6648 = -0.82 A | 22.1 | 23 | 23.2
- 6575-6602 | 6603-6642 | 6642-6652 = -0.17 A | 22.8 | 23.2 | 23.4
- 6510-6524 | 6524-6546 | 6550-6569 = -0.66 A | 23.5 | 23.7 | 22.2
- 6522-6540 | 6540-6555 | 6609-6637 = 0.33 A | 23.7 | 23.1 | 23.3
